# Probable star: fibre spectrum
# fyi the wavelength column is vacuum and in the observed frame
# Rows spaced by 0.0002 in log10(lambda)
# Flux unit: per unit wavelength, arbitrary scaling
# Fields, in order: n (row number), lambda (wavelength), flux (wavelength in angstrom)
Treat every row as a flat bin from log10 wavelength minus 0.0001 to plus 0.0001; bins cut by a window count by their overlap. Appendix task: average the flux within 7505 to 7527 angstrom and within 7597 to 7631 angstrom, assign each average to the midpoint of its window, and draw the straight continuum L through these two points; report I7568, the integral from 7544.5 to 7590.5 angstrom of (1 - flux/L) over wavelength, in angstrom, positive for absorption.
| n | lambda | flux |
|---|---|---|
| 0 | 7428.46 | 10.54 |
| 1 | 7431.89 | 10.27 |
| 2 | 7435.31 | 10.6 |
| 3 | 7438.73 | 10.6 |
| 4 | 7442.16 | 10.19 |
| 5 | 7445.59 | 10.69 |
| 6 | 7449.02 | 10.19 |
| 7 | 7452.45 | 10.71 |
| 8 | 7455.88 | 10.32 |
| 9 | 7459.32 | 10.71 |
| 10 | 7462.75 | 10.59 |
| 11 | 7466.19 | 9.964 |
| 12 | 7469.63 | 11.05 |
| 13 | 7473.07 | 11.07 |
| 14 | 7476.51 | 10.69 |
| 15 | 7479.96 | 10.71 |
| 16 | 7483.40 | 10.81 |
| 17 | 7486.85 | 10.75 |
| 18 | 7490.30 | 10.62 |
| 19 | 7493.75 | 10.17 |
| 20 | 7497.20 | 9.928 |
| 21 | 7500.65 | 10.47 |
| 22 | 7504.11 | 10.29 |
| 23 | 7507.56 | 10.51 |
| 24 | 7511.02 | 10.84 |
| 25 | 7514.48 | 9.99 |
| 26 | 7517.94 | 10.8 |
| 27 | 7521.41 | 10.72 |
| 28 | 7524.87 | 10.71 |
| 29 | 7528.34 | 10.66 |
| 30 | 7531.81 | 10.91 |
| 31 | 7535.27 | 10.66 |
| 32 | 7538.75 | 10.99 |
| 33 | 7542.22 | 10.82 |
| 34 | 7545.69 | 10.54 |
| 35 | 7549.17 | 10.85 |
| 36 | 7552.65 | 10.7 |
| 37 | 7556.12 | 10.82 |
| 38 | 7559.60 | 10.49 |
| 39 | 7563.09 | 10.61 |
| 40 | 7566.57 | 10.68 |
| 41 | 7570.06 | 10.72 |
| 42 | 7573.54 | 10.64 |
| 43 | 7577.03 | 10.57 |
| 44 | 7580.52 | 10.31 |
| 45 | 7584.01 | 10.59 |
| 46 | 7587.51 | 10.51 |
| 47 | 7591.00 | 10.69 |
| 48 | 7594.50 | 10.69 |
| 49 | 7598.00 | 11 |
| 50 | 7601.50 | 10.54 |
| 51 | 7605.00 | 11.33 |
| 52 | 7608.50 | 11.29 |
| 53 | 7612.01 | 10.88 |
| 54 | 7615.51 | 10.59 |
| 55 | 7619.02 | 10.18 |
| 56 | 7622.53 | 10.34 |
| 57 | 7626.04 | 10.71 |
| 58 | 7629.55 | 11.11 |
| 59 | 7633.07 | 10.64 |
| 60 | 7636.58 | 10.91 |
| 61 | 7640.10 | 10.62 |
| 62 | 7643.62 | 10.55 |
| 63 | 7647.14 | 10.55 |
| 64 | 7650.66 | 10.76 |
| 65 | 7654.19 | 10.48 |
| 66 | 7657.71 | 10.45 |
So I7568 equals 0.3 angstrom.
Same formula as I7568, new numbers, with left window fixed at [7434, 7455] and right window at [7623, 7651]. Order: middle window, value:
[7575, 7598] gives 0.1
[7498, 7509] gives 0.2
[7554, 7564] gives 0.0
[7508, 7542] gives -0.4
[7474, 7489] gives -0.3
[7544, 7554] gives -0.1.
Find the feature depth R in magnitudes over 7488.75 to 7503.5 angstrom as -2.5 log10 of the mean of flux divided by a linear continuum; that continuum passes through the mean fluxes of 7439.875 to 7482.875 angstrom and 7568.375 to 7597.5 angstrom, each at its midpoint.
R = 0.03 mag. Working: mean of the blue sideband 10.6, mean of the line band 10.3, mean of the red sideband 10.6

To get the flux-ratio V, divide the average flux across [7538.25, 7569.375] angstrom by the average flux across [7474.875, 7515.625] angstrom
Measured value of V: 1.0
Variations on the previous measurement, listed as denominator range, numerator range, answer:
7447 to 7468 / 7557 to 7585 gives 1.02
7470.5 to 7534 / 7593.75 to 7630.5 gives 1.02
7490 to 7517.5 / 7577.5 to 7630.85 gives 1.03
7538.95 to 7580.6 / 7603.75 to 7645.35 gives 1.01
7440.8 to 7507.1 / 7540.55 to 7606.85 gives 1.02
